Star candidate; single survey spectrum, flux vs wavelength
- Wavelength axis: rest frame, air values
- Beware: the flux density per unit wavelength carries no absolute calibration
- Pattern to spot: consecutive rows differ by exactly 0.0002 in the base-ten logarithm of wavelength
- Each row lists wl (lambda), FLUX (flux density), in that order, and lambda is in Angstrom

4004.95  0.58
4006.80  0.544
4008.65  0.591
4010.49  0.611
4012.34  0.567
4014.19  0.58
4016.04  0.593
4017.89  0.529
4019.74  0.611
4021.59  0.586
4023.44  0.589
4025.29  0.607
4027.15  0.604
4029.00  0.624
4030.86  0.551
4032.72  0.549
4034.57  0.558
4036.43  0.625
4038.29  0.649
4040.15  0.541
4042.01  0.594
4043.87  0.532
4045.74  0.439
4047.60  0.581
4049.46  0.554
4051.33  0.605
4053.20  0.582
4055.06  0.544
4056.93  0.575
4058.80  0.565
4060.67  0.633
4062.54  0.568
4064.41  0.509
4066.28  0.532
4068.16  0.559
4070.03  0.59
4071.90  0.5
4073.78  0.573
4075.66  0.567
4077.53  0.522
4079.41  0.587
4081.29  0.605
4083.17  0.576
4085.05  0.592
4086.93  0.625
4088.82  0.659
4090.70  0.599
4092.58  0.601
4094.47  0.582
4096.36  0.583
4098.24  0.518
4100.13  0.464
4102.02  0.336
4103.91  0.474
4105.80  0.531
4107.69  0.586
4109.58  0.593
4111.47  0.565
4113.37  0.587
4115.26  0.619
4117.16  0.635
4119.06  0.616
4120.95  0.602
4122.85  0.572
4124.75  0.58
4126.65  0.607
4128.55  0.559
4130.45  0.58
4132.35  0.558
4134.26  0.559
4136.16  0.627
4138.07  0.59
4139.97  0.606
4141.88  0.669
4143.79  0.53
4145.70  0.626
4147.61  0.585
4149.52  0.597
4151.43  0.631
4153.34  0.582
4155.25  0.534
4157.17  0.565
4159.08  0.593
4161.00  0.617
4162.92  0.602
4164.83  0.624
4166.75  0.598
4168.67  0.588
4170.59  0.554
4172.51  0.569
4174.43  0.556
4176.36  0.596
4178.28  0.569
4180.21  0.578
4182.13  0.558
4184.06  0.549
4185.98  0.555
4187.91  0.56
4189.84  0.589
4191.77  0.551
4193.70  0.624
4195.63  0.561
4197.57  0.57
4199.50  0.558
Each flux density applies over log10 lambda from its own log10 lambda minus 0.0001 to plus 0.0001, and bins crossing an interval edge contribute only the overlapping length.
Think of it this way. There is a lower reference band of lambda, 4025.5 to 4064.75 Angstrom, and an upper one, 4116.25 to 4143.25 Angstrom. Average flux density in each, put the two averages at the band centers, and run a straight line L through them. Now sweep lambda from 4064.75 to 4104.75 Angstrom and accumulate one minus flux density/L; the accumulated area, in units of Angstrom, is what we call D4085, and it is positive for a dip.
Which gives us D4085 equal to 2.01 Angstrom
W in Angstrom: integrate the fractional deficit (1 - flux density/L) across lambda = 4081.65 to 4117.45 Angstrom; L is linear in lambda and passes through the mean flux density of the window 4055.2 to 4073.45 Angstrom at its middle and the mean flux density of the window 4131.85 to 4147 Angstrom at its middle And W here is 0.77 Angstrom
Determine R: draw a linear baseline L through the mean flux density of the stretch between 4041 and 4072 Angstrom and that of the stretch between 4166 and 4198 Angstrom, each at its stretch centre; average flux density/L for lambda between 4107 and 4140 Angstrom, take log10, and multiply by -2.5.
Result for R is -0.048 mag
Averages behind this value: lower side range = 0.558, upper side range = 0.572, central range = 0.591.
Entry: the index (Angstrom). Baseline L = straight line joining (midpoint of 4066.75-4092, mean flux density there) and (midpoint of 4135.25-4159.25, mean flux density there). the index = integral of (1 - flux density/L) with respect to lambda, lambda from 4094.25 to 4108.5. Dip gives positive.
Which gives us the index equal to 1.96 Angstrom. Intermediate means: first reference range 0.581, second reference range 0.595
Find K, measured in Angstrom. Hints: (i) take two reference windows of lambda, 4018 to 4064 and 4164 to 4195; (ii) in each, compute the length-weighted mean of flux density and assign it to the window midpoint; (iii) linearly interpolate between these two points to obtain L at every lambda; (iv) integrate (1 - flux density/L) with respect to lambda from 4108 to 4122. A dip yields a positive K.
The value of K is -0.62 Angstrom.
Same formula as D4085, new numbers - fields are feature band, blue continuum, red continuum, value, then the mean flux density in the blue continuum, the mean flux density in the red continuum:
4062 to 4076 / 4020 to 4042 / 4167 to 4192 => 0.9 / 0.59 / 0.568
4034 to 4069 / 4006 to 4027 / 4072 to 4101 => 0.8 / 0.584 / 0.575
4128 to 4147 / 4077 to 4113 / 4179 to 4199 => -0.9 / 0.559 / 0.569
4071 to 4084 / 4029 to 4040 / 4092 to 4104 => -0.7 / 0.586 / 0.508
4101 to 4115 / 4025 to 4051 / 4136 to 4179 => 1.3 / 0.572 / 0.591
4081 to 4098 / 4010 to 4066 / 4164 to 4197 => -0.7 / 0.574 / 0.575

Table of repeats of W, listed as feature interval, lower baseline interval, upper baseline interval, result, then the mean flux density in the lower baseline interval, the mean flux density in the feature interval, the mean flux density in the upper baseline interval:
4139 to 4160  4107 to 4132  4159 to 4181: -0.1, 0.592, 0.593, 0.587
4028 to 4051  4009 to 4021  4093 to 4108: -0.2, 0.583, 0.568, 0.509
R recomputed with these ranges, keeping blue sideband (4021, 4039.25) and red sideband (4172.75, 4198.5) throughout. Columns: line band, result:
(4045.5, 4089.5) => 0.03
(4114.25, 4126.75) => -0.04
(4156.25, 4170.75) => -0.04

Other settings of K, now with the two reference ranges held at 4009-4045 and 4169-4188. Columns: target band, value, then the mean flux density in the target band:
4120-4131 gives -0.23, 0.584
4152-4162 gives -0.22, 0.58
